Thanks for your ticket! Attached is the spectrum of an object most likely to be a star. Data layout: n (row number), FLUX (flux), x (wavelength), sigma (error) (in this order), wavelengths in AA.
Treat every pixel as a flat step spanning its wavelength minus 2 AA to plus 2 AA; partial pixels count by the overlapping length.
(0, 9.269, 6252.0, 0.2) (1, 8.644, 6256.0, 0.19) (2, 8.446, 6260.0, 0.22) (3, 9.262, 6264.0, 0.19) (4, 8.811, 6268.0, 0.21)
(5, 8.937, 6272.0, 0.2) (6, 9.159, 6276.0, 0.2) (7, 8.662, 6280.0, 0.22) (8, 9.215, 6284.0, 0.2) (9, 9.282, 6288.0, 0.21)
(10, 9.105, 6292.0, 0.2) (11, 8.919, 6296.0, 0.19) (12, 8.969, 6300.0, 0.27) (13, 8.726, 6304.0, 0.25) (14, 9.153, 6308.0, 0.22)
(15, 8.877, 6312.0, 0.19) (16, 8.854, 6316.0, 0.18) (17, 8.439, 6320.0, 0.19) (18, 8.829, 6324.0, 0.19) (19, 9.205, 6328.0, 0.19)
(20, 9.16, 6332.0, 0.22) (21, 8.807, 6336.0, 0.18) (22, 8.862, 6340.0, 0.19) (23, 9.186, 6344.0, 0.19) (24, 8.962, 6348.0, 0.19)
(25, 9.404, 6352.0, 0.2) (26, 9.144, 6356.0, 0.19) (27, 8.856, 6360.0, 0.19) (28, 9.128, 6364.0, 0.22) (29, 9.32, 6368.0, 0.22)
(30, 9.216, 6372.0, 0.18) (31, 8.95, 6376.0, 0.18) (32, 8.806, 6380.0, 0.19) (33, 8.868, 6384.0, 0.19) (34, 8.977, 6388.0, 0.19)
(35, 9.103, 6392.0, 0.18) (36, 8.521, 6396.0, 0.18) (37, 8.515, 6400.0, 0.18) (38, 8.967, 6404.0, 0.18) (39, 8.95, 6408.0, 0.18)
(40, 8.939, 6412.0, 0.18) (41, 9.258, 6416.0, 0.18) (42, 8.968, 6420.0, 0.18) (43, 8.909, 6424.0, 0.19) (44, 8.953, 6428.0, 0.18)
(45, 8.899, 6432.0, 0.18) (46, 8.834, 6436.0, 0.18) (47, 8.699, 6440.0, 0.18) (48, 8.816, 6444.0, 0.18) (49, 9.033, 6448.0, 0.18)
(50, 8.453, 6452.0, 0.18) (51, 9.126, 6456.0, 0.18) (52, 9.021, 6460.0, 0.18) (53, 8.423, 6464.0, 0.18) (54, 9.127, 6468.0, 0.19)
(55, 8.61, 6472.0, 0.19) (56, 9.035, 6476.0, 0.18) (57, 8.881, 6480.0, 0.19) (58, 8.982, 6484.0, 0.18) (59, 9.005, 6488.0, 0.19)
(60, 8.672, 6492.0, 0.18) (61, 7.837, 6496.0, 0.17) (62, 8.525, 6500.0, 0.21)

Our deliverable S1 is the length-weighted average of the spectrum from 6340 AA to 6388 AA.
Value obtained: 9.06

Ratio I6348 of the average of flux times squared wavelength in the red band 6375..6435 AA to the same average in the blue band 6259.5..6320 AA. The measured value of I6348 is 1.0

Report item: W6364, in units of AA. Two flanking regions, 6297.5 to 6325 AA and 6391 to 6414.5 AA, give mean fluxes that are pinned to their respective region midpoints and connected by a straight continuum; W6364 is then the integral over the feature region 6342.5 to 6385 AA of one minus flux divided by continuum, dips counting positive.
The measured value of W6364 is -1.2 AA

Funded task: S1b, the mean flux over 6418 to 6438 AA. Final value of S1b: 8.91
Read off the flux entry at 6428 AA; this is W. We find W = 8.953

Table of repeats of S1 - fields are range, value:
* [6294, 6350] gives 8.92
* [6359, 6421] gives 8.96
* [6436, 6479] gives 8.84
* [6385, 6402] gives 8.78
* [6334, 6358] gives 9.06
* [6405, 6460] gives 8.92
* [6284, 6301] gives 9.09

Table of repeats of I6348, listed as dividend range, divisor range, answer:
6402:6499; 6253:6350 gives 1.04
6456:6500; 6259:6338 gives 1.04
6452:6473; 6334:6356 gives 1.01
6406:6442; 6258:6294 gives 1.04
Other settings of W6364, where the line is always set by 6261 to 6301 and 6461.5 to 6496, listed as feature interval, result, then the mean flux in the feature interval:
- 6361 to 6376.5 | -0.4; 9.15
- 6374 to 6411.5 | 0.1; 8.85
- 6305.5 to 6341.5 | 0.2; 8.91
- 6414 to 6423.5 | -0.2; 9.08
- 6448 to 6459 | 0.0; 8.85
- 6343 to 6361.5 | -0.4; 9.11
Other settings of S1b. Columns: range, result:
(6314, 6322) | 8.65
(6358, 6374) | 9.13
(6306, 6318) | 8.96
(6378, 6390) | 8.88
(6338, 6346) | 9.02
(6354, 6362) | 9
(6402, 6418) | 9.03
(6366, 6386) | 9.03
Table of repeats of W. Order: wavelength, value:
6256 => 8.644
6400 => 8.515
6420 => 8.968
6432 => 8.899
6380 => 8.806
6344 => 9.186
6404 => 8.967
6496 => 7.837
